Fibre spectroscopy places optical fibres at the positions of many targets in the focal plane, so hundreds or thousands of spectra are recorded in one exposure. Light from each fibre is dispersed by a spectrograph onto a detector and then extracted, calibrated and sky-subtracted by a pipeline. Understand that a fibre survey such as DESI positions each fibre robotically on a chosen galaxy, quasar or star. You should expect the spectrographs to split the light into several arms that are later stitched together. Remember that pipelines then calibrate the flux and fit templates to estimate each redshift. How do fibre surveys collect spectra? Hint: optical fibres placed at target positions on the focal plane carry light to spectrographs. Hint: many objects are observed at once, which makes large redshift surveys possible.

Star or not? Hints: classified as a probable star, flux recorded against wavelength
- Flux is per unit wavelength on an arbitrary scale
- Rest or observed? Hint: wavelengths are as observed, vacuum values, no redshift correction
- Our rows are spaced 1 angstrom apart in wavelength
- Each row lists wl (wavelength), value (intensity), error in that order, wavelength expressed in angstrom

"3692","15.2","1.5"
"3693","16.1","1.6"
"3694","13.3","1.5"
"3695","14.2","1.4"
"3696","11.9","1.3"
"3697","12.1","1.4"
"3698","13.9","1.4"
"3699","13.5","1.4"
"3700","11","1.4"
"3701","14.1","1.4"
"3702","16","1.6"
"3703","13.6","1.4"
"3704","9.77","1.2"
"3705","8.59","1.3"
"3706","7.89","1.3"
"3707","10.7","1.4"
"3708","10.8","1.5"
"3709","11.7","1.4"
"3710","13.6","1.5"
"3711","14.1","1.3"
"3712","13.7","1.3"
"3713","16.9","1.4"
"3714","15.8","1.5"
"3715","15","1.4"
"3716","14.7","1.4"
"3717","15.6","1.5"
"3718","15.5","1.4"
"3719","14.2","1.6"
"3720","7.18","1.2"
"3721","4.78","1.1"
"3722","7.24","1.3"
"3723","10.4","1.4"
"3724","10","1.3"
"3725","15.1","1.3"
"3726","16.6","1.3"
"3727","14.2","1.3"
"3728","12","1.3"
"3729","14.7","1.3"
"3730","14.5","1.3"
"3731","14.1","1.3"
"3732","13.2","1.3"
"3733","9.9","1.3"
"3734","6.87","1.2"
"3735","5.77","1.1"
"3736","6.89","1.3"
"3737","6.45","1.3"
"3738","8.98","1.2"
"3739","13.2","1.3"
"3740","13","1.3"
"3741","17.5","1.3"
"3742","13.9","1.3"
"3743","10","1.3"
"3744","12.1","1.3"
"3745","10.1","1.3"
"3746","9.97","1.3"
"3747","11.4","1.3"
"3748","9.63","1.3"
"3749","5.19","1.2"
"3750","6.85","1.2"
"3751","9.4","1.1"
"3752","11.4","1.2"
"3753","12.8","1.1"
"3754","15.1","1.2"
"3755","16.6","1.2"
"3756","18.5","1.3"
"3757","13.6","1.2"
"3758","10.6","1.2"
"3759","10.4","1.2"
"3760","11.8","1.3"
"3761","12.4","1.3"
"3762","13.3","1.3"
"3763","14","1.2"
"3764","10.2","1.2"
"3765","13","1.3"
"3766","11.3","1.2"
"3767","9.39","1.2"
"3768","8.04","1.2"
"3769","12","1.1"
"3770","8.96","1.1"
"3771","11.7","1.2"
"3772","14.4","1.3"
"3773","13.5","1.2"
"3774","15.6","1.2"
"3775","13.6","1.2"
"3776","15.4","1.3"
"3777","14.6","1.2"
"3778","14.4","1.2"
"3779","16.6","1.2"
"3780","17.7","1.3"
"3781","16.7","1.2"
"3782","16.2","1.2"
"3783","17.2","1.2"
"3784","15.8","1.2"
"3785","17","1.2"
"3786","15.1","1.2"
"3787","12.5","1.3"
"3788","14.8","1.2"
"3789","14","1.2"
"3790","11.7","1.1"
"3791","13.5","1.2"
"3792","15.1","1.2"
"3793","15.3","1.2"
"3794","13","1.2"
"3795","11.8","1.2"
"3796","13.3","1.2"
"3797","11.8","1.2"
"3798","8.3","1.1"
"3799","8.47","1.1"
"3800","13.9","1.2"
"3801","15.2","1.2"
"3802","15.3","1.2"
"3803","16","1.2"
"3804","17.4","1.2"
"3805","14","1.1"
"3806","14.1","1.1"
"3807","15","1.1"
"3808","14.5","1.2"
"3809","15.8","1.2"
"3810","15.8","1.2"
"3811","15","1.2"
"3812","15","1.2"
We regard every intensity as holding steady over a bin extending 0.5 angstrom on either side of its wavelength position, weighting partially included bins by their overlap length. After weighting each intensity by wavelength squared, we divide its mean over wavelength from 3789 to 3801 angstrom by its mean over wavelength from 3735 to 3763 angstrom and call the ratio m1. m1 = 1.12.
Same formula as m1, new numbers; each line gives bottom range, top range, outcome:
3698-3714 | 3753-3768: 1.04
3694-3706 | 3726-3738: 0.90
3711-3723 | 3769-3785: 1.20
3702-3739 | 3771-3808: 1.27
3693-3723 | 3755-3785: 1.13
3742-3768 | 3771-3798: 1.27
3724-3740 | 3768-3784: 1.28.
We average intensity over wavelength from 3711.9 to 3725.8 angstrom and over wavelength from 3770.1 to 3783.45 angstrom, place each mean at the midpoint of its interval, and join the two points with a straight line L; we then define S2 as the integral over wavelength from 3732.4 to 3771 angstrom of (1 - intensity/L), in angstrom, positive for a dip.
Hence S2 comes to 8.04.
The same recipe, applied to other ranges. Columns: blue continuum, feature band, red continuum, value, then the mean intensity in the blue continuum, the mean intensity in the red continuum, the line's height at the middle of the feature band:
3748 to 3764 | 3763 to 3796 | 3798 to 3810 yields -1.5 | 12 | 14.3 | 13.1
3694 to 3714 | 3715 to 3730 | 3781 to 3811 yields 0.6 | 12.6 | 14.3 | 13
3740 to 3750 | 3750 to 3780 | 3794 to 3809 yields -2.3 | 11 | 13.6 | 11.9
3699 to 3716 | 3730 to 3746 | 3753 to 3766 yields 2.6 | 12.8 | 13.2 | 13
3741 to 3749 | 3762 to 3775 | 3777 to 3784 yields 2.3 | 11.1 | 16.3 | 14.5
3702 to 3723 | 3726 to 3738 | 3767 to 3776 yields 1.2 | 12.1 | 12.2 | 12.2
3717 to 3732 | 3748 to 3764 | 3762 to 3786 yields 1.6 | 12.3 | 13.8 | 13.3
